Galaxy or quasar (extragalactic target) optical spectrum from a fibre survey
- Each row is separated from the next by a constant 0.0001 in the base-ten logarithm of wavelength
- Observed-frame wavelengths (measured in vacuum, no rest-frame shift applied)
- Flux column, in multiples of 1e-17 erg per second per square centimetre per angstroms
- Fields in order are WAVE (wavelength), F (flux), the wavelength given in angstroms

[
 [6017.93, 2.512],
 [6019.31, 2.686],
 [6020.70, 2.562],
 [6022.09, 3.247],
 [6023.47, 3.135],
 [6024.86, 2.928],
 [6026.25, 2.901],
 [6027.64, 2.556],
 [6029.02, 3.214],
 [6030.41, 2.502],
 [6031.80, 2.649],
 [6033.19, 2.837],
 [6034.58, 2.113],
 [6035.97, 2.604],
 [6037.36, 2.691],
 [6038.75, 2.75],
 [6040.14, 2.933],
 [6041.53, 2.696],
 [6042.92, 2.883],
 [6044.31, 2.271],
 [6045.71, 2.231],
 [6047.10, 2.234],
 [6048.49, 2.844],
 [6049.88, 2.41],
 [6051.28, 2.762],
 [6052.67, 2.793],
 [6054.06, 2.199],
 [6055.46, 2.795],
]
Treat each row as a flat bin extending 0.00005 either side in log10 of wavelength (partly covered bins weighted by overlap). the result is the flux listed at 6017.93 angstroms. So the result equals 2.512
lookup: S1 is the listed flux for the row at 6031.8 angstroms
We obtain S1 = 2.649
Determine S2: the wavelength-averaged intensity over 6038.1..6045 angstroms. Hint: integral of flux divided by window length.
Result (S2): 2.71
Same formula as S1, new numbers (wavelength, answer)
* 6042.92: 2.883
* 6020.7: 2.562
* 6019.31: 2.686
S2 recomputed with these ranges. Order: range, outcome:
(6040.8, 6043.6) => 2.79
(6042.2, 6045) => 2.58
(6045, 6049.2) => 2.44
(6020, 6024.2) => 2.98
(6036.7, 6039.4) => 2.72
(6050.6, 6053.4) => 2.78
